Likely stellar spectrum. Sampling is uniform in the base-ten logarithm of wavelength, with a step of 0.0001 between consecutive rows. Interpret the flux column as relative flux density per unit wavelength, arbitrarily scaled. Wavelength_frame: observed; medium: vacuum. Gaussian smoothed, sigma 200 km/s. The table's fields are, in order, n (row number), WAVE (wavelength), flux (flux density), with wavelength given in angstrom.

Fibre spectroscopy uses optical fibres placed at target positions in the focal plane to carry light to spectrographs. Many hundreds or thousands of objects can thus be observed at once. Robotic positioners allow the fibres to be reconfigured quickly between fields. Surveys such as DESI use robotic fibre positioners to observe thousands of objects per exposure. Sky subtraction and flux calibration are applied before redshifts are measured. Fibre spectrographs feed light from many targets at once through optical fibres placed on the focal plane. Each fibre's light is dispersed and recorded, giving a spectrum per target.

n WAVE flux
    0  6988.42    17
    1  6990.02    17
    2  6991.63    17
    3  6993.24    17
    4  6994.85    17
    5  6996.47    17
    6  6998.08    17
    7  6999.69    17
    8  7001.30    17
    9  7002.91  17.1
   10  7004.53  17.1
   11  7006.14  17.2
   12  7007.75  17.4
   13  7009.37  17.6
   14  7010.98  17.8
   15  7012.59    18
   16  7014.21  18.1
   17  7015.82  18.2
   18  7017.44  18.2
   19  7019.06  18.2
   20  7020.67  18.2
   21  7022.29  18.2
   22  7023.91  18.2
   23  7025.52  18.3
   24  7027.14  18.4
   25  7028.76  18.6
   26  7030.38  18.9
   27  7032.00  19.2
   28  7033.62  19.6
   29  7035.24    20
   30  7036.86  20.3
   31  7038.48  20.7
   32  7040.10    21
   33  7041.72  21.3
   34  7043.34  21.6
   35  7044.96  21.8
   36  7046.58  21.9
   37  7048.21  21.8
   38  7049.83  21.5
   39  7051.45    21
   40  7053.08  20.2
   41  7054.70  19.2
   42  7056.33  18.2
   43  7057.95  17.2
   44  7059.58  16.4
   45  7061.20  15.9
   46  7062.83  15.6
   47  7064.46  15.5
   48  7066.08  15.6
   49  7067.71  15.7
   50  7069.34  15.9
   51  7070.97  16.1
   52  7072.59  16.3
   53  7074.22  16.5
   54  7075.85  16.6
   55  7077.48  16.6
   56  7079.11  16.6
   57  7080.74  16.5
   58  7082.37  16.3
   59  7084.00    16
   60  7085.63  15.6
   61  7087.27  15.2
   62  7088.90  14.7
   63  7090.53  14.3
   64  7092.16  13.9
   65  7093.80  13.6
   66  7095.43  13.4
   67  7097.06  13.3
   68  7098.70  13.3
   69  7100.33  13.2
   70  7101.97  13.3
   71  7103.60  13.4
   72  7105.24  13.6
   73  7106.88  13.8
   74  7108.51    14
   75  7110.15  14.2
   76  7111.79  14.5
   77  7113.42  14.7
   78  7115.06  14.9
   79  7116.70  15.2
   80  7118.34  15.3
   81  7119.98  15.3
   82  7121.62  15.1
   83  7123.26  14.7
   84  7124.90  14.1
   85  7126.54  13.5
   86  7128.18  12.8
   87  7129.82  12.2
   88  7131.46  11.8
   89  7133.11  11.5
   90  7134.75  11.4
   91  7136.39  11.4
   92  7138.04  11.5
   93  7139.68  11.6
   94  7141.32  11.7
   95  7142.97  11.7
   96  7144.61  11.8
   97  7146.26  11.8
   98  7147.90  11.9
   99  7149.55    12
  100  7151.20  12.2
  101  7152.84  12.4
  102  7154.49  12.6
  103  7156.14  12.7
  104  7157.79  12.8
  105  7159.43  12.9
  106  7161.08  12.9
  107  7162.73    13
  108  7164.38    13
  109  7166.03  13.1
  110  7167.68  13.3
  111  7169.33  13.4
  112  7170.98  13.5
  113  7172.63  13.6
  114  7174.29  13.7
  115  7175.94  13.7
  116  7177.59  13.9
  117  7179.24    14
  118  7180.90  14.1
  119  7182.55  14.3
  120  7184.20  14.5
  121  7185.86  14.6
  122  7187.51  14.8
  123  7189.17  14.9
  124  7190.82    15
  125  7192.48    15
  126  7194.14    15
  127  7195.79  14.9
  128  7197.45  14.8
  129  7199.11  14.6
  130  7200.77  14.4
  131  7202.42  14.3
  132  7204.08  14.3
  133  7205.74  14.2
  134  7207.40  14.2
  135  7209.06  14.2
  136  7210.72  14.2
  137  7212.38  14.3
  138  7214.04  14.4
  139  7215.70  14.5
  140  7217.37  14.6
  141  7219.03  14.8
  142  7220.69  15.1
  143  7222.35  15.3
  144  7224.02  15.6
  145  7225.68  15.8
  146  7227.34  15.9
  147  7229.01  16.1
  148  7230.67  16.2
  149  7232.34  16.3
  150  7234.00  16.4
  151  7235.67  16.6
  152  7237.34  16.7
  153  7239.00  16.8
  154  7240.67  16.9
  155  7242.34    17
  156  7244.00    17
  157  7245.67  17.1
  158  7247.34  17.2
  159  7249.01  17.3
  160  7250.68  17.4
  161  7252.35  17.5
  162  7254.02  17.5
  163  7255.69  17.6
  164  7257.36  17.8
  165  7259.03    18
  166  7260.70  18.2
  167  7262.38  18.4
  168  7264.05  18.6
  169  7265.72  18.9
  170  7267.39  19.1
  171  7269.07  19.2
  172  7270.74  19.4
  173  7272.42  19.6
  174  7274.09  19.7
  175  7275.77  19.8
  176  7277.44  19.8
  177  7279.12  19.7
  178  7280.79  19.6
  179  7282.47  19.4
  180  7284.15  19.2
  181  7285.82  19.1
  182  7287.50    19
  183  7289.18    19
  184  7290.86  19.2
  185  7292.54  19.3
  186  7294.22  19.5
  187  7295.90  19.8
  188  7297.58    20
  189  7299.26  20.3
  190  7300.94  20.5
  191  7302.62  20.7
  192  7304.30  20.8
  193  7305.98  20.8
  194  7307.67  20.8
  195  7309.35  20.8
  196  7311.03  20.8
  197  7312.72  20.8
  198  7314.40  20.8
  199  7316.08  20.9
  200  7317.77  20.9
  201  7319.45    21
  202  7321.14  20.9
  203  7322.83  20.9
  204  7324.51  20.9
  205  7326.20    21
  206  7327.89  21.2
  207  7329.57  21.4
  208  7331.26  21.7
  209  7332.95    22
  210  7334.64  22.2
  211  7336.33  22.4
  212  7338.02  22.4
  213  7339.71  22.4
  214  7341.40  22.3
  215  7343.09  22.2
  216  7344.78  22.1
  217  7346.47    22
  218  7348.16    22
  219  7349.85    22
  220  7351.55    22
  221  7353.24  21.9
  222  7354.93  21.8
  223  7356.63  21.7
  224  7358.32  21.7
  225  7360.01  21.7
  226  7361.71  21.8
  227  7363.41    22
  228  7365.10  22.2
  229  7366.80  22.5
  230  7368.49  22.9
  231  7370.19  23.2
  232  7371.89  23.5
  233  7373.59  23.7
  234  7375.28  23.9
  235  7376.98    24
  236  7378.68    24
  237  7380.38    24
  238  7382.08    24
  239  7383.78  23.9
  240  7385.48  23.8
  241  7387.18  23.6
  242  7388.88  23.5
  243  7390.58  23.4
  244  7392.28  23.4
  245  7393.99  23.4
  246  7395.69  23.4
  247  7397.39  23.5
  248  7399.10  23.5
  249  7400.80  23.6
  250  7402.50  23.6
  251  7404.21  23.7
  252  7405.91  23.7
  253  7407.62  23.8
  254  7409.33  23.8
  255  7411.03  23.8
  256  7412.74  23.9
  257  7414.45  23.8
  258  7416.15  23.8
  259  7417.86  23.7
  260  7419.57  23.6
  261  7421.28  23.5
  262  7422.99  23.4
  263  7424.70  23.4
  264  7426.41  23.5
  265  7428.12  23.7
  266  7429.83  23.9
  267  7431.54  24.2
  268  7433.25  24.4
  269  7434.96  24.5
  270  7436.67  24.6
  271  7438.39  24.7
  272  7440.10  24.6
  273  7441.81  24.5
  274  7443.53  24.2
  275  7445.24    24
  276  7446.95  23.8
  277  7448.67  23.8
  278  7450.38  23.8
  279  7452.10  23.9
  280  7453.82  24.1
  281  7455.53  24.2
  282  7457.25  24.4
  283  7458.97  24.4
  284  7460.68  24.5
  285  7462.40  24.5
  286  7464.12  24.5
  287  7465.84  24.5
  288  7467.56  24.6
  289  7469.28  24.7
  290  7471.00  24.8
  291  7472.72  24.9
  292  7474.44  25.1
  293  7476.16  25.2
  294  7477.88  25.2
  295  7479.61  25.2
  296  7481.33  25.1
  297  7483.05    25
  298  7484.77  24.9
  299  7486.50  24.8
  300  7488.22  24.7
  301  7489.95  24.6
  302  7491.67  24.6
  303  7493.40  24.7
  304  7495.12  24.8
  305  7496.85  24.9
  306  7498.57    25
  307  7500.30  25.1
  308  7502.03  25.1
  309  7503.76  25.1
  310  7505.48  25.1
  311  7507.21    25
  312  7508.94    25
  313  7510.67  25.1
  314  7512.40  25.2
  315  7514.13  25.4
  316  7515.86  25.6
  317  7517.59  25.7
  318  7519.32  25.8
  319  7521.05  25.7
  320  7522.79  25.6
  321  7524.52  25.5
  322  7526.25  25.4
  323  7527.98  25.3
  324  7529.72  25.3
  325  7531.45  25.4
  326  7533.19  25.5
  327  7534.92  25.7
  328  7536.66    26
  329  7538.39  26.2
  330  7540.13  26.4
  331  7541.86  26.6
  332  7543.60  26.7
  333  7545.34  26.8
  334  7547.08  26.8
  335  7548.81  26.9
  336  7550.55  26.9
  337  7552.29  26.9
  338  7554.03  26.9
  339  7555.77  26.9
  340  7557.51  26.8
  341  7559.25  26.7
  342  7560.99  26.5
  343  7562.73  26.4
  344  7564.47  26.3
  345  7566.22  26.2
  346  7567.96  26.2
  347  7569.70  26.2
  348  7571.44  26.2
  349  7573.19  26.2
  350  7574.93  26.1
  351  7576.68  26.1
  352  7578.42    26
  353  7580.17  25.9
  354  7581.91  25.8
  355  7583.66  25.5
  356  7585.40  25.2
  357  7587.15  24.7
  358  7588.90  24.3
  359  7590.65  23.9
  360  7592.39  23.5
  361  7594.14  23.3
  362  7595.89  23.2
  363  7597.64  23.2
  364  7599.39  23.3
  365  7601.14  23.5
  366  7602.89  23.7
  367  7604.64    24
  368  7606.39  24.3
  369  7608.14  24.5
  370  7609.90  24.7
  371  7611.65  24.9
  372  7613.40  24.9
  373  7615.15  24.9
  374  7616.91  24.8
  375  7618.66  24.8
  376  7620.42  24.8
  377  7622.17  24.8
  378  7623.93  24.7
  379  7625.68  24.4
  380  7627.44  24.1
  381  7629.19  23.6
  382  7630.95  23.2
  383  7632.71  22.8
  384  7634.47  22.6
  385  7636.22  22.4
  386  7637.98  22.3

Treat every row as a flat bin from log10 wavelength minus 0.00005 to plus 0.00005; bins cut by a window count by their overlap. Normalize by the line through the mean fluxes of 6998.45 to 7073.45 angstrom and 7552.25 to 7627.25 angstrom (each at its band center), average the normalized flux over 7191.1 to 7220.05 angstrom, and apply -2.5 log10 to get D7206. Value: 0.37 mag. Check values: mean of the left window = 18.4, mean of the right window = 25.1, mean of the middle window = 14.5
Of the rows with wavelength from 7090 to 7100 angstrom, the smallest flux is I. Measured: 13.3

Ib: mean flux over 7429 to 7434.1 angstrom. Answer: 24.2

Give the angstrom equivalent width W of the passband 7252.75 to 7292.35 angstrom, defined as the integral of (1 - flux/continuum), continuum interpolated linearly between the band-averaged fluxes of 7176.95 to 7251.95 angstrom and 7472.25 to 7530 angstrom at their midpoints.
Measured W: -3.7 angstrom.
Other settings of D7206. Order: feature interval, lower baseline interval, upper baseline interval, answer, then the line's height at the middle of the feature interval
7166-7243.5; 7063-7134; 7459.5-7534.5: 0.17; 17.4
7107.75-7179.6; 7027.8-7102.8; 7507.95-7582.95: 0.39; 18.7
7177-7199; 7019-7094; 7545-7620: 0.33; 19.7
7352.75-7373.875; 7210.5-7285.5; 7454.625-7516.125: -0.07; 21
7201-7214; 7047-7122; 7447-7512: 0.29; 18.6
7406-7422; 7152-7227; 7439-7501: -0.06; 22.5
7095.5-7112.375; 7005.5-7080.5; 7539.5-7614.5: 0.37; 19.2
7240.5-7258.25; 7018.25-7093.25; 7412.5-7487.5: 0.21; 21.1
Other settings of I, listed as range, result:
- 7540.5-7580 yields 26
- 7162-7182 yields 13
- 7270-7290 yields 19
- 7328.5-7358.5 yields 21.4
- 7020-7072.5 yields 15.5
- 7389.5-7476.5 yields 23.4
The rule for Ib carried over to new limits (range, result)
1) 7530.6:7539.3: 25.8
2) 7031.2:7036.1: 19.6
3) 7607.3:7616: 24.8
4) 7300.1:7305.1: 20.7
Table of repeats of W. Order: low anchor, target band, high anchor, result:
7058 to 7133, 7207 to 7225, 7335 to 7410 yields 3.6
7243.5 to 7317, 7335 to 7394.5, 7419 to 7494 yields -2.9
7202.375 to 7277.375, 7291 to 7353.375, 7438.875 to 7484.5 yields -4.9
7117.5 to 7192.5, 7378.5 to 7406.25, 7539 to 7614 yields -4.9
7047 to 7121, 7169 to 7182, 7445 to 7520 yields 3.0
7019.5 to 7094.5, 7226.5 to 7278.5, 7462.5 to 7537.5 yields 8.2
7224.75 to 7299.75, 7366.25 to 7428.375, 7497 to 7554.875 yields -4.4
